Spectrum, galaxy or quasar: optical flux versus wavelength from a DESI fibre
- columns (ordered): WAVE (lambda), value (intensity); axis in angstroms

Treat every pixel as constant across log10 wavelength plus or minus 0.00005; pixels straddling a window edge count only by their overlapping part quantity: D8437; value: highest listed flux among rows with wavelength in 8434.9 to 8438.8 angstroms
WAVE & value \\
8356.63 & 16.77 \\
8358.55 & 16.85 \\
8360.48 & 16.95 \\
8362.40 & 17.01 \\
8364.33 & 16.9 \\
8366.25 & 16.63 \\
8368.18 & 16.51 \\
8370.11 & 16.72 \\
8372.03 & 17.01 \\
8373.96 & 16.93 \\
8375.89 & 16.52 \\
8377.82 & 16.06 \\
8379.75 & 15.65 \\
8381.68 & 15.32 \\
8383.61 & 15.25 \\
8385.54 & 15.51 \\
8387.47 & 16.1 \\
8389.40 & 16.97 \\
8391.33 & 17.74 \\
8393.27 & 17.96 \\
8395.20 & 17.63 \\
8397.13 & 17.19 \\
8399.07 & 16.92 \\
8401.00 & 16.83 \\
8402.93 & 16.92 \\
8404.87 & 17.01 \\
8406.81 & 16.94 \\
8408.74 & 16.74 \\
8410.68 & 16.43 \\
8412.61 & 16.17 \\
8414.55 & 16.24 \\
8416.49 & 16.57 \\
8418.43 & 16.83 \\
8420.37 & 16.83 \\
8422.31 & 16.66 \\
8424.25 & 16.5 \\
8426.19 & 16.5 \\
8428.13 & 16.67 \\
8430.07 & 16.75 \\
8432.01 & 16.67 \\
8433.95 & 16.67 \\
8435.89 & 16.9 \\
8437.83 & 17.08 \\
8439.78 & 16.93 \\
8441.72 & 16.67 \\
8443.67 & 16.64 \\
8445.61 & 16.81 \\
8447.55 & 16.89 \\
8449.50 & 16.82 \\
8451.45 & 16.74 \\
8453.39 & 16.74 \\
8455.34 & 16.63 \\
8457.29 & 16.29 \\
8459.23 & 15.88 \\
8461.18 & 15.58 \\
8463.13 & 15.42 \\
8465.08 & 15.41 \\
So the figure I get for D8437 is 17.08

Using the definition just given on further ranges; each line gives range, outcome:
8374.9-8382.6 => 16.52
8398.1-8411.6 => 17.01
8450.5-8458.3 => 16.74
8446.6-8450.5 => 16.89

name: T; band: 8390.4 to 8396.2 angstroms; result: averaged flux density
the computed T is 17.8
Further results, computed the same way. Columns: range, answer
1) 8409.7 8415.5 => 16.3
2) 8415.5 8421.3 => 16.7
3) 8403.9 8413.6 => 16.7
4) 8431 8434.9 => 16.7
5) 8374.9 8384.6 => 15.8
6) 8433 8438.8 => 16.9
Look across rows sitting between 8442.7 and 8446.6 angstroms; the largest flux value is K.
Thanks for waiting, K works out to 16.81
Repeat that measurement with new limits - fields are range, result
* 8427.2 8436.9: 16.9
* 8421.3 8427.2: 16.66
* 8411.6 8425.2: 16.83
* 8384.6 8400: 17.96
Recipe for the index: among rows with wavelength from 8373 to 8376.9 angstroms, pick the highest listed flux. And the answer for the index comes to 16.93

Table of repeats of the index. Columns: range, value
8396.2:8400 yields 17.19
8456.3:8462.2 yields 16.29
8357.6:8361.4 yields 16.95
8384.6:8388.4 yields 16.1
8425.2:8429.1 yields 16.67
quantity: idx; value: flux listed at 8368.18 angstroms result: 16.51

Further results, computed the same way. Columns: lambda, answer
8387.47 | 16.1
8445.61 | 16.81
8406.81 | 16.94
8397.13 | 17.19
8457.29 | 16.29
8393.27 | 17.96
